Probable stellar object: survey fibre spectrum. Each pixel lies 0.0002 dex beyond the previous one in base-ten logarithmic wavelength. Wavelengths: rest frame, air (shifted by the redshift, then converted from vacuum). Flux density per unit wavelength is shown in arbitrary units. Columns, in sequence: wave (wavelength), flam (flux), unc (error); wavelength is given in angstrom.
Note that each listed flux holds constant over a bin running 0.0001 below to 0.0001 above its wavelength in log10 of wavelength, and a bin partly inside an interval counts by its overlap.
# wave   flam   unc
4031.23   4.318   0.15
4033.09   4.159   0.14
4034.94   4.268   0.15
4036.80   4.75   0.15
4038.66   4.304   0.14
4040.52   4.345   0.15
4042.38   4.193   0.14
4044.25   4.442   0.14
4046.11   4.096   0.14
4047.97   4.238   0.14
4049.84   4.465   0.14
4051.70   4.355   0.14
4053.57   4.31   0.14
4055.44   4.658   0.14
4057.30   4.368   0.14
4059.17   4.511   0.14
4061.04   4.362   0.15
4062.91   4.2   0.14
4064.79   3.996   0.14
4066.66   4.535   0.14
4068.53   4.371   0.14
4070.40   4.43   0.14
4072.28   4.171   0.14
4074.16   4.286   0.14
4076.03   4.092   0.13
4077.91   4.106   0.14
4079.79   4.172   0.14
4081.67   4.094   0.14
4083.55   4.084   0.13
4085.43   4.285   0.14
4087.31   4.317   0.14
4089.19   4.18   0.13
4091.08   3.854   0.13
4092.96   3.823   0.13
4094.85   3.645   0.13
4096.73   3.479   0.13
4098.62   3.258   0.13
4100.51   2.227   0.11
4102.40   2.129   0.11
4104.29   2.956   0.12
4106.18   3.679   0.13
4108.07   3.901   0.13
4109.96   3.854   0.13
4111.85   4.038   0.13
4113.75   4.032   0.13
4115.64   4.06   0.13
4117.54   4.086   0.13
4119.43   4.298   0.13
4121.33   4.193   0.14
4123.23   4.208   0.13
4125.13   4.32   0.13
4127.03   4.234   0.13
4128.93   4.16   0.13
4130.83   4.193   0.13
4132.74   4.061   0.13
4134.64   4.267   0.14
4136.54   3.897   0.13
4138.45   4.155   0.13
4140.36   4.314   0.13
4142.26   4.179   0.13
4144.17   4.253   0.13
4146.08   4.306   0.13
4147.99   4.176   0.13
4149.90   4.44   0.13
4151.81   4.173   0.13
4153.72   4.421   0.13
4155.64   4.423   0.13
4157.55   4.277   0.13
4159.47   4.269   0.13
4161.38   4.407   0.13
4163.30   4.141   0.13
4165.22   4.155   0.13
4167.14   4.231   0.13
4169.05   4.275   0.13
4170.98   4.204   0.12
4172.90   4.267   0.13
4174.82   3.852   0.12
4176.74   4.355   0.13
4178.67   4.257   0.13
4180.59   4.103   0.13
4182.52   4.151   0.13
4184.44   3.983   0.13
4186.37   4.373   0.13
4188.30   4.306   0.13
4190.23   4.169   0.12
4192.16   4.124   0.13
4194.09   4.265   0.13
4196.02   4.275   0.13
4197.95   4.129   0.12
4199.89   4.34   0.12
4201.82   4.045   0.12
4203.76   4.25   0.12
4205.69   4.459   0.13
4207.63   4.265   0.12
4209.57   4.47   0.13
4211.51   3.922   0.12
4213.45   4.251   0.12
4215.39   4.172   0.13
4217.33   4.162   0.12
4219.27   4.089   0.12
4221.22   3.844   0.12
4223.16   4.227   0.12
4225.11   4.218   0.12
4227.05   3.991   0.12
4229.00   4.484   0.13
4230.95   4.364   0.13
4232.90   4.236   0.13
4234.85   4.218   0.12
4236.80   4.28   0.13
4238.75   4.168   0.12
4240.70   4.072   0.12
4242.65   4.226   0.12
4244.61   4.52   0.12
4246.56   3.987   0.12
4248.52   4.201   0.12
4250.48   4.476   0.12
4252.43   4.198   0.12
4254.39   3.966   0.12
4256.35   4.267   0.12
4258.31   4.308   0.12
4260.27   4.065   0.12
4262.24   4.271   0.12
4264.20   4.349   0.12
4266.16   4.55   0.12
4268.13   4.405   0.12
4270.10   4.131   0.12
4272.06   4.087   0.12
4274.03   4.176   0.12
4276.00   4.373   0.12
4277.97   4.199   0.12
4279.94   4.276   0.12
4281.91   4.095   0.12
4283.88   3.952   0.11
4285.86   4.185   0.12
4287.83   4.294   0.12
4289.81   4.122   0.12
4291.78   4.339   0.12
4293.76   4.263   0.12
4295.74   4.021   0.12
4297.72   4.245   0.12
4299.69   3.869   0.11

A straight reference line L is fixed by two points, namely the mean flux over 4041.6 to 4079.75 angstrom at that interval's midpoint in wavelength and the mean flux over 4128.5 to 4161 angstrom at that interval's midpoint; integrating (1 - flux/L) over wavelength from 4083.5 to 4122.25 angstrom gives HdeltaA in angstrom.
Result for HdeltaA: 5.0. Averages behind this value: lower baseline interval 4.31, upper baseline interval 4.24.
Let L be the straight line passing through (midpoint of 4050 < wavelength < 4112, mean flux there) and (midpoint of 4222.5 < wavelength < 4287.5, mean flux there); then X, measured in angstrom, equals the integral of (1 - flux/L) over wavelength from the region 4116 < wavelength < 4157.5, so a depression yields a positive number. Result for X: -1.8 angstrom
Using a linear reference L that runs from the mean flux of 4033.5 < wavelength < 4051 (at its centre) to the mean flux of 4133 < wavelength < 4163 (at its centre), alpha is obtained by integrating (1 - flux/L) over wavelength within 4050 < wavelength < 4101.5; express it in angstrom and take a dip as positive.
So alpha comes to 2.8 angstrom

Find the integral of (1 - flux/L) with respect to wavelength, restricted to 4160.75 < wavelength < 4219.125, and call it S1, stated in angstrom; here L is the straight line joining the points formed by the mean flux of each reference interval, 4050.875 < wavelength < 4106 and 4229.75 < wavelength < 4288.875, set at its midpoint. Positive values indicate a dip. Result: -1.1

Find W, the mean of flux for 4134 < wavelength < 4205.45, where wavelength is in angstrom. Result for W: 4.22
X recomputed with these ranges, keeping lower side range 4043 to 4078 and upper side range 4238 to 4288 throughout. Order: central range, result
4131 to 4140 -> 0.3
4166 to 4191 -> 0.4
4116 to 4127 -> 0.2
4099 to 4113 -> 3.4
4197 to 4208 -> 0.0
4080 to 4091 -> 0.4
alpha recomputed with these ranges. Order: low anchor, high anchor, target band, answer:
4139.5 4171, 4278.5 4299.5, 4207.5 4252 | 0.07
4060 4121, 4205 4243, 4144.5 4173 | -1.53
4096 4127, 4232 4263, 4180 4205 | -1.22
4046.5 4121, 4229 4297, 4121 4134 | -0.46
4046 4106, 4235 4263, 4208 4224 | 0.10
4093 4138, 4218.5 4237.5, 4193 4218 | -0.71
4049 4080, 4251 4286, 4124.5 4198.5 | 0.91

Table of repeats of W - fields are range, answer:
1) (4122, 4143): 4.18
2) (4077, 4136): 3.88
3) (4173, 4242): 4.2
